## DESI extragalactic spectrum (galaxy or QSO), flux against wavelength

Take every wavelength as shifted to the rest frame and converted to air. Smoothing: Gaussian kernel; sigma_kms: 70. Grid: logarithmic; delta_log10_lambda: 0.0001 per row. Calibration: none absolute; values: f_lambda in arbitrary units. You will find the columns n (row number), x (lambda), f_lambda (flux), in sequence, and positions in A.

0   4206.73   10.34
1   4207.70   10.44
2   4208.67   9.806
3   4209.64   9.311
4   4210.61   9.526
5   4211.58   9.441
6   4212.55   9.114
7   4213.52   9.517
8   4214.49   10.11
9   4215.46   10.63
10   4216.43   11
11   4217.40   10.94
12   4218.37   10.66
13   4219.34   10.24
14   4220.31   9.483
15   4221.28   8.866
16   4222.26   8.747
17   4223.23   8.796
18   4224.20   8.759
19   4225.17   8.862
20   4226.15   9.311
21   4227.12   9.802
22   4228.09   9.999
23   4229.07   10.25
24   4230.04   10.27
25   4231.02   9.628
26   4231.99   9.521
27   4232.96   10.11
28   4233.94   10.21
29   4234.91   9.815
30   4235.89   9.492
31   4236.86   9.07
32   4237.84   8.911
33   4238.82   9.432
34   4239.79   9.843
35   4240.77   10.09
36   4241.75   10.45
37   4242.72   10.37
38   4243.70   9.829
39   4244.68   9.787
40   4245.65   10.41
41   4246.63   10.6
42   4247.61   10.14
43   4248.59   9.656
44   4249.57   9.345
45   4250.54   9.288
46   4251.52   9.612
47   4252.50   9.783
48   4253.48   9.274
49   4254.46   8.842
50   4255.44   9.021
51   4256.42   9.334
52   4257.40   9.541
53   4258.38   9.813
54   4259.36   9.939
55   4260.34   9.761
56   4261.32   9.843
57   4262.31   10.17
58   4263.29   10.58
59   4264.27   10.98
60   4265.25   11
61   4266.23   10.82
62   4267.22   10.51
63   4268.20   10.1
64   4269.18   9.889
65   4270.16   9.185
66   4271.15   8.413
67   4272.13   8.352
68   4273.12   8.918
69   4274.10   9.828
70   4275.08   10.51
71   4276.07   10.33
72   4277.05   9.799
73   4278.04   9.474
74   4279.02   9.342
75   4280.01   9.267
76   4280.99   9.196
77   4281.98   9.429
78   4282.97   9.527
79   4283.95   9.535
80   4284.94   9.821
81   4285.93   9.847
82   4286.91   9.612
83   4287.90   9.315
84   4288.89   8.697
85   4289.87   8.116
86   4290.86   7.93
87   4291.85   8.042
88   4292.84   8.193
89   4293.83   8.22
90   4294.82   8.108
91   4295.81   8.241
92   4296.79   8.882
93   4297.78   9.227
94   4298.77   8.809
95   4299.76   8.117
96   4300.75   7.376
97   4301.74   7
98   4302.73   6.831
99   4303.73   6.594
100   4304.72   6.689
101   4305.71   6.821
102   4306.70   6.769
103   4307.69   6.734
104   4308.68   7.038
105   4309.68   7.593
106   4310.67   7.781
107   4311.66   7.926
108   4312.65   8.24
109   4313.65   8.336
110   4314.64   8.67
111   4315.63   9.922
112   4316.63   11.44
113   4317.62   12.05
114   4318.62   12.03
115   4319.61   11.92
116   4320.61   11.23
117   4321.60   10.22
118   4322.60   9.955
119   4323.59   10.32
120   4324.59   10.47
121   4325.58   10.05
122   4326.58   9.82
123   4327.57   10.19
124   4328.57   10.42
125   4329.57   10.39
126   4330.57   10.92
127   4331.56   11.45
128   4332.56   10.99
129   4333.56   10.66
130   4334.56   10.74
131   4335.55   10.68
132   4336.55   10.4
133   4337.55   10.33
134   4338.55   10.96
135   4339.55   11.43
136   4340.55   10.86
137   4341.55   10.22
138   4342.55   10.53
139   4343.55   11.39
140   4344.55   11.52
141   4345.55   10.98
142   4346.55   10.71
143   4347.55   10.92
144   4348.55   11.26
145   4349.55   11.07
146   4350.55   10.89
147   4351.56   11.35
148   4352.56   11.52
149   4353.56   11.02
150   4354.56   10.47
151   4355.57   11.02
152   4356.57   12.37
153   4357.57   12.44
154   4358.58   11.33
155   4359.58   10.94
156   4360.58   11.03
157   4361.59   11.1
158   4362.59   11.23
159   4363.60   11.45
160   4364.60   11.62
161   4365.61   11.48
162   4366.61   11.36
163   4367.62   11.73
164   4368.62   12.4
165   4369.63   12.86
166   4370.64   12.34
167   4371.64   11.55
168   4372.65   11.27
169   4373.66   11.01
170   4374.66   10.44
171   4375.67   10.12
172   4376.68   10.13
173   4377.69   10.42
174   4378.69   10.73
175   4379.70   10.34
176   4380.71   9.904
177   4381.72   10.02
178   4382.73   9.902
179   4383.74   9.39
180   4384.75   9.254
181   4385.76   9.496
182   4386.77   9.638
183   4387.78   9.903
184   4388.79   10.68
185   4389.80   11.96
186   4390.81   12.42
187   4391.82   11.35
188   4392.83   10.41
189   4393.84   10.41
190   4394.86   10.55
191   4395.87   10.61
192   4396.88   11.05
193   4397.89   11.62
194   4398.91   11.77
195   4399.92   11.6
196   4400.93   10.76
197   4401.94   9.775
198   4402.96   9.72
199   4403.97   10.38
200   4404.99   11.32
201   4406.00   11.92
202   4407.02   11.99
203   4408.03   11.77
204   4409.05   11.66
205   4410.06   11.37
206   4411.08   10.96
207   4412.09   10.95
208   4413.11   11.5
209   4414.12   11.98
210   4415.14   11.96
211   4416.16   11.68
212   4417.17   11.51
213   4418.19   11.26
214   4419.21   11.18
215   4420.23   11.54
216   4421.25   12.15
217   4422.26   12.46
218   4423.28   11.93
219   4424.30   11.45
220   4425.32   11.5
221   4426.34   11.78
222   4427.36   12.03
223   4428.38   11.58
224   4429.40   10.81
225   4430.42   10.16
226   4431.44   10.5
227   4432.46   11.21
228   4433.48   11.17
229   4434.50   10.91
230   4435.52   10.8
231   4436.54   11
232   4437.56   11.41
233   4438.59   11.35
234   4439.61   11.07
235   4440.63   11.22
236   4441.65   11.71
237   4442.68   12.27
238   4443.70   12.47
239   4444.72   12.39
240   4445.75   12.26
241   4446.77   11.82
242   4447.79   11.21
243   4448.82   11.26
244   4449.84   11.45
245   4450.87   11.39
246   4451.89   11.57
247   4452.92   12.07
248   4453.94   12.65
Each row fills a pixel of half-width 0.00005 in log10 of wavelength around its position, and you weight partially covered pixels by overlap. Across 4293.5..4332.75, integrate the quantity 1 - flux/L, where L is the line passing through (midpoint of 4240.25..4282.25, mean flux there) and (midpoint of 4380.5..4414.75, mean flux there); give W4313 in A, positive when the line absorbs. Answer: 4.3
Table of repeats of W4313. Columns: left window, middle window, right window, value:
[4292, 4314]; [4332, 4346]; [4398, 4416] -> -2.97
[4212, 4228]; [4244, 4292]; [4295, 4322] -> -2.70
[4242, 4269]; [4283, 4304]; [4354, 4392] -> 3.73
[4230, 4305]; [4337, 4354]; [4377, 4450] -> -1.14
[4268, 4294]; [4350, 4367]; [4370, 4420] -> -1.58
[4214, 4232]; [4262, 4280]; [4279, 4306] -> -2.05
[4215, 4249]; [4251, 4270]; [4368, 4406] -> 0.15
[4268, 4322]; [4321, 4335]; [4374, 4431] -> -1.38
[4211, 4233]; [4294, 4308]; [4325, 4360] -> 3.86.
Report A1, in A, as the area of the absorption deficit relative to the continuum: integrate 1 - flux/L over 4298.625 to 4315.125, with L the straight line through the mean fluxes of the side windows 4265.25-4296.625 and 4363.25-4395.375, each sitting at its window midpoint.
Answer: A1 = 3.8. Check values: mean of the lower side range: 9.27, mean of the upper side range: 10.8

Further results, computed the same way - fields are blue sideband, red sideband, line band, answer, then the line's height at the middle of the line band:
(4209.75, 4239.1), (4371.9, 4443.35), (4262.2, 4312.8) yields 6.7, 10.1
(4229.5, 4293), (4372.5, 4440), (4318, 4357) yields -1.9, 10.4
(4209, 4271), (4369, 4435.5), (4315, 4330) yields -0.4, 10.4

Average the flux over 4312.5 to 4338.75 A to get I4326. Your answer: 10.5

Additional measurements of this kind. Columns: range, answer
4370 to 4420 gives 10.9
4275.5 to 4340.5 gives 9.31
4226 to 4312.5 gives 9.2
